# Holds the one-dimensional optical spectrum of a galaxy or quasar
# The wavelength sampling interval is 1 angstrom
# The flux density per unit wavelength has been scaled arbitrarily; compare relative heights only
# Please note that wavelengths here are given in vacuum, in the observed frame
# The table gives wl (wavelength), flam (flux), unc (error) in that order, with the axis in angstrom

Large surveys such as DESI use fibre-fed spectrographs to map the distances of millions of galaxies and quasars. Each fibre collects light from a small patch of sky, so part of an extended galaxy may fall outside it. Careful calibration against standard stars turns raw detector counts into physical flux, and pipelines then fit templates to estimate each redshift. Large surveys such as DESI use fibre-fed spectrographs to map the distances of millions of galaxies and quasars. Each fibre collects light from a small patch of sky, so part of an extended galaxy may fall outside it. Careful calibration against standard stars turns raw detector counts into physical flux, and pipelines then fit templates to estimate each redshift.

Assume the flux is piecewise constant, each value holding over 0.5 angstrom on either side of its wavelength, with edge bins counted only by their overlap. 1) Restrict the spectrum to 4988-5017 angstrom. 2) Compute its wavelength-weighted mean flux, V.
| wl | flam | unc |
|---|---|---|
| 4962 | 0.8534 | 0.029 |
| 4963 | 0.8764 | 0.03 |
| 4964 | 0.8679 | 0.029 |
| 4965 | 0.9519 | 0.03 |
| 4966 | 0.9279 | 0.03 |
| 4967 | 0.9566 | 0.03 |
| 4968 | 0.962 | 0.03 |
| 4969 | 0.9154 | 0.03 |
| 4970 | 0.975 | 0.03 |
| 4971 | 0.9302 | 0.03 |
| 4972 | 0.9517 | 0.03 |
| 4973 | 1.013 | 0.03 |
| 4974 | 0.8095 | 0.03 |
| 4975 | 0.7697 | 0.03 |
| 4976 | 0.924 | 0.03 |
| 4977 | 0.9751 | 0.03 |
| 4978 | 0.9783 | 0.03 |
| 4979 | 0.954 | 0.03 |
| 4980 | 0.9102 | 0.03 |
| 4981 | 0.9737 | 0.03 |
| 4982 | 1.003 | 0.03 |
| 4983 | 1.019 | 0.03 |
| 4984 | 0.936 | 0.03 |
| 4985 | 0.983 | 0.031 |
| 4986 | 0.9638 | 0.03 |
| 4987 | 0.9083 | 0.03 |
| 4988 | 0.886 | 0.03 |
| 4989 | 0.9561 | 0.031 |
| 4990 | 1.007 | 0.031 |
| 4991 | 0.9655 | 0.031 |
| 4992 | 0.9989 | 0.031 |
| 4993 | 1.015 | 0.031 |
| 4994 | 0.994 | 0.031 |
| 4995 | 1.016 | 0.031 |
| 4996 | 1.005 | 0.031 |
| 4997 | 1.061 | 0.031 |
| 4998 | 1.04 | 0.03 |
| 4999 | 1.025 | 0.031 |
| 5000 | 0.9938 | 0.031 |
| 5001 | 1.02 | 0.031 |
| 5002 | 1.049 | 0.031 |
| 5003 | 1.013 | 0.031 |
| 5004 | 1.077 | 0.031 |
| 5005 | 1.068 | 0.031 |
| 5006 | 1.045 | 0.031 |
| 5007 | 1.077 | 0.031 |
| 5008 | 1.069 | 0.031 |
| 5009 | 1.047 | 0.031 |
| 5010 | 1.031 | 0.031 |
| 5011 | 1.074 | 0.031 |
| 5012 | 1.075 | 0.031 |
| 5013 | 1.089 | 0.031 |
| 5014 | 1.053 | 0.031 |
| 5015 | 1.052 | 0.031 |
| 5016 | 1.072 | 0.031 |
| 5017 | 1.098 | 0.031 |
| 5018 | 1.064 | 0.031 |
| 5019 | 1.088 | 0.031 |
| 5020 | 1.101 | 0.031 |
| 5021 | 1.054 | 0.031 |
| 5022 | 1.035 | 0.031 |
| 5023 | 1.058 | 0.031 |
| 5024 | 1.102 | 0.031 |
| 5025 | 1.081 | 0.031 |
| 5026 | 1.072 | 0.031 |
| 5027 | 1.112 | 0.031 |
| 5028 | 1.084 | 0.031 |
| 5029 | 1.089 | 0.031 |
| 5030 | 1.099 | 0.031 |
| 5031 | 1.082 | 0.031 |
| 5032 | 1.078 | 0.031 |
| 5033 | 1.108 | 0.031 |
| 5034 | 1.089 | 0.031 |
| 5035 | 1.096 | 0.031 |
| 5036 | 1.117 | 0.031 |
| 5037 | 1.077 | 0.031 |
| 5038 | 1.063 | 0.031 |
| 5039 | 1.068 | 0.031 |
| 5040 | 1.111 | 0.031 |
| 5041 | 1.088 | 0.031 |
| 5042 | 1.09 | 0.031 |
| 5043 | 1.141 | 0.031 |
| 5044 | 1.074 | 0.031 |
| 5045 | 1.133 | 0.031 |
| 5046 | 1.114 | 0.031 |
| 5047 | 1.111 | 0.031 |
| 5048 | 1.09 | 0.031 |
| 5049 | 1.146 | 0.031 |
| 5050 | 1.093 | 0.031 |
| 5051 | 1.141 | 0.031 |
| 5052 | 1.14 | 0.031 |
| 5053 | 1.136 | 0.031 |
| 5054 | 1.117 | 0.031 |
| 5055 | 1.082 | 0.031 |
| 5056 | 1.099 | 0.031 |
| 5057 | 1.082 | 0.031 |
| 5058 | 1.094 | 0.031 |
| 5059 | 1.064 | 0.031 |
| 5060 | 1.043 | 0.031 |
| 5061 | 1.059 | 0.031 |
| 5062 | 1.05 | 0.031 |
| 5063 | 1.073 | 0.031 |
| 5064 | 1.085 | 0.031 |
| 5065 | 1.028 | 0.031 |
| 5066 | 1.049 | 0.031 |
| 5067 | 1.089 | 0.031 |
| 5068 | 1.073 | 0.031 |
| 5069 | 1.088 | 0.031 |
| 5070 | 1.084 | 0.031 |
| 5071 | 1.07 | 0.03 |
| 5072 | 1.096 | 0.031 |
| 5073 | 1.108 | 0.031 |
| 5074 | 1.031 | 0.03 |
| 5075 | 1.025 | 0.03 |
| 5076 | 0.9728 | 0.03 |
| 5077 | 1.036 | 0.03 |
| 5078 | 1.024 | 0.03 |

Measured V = 1.03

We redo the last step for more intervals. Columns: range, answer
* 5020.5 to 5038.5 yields 1.08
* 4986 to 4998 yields 0.985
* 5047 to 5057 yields 1.11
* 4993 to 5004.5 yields 1.03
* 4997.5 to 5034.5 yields 1.07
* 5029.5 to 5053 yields 1.1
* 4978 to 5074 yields 1.06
